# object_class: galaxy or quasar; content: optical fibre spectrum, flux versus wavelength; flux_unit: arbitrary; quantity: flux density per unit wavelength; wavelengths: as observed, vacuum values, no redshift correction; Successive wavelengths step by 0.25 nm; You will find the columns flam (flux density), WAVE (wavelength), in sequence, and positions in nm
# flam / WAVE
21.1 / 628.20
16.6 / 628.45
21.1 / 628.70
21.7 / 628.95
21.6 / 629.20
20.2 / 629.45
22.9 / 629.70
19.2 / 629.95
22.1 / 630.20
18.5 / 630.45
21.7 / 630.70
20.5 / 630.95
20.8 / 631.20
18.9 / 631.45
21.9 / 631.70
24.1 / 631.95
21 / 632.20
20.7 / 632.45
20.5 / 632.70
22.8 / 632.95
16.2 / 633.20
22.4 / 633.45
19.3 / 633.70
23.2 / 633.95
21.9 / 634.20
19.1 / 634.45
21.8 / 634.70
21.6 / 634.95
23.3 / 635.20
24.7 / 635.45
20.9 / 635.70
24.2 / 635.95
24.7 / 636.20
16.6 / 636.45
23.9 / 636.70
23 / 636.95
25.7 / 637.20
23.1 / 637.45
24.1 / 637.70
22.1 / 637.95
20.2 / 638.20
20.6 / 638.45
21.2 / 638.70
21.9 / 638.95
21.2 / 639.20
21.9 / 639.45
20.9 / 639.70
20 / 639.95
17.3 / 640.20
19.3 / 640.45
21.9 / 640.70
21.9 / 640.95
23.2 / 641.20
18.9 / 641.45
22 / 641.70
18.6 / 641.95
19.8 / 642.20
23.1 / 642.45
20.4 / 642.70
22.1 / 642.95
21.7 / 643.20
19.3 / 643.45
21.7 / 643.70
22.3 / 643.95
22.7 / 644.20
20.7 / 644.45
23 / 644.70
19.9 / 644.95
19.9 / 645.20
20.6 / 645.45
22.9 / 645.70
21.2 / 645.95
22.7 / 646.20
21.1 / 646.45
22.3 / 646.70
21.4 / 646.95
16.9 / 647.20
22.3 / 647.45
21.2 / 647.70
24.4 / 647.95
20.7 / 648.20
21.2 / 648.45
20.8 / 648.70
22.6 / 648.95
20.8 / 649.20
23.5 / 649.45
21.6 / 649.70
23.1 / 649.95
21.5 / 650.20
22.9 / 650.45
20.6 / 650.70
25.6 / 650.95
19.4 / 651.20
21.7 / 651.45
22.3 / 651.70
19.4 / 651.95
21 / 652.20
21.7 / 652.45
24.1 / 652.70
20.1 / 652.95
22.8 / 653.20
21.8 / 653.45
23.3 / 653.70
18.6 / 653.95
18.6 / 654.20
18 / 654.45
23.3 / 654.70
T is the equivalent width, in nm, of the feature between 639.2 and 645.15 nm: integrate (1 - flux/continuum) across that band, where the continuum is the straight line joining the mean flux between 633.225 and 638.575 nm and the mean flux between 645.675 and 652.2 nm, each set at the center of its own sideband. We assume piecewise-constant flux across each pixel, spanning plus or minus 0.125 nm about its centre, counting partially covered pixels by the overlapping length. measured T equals 0.25 nm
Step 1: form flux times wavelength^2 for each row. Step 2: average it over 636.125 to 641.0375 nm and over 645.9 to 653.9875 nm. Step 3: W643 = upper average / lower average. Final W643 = 1.04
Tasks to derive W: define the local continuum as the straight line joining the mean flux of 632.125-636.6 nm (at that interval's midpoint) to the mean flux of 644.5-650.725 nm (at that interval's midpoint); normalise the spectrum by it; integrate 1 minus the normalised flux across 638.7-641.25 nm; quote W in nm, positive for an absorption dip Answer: 0.068 nm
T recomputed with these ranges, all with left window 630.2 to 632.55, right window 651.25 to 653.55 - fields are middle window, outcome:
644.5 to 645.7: 0.02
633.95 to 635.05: -0.01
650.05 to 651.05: -0.05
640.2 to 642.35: 0.07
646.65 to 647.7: 0.04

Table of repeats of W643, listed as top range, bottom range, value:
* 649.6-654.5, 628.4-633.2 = 1.10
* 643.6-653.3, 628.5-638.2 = 1.05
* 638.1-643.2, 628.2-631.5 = 1.05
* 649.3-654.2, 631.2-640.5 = 1.06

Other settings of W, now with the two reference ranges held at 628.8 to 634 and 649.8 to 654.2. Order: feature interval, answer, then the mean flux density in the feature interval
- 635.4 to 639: -0.219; 22.4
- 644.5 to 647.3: 0.044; 21.1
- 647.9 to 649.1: -0.012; 21.8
